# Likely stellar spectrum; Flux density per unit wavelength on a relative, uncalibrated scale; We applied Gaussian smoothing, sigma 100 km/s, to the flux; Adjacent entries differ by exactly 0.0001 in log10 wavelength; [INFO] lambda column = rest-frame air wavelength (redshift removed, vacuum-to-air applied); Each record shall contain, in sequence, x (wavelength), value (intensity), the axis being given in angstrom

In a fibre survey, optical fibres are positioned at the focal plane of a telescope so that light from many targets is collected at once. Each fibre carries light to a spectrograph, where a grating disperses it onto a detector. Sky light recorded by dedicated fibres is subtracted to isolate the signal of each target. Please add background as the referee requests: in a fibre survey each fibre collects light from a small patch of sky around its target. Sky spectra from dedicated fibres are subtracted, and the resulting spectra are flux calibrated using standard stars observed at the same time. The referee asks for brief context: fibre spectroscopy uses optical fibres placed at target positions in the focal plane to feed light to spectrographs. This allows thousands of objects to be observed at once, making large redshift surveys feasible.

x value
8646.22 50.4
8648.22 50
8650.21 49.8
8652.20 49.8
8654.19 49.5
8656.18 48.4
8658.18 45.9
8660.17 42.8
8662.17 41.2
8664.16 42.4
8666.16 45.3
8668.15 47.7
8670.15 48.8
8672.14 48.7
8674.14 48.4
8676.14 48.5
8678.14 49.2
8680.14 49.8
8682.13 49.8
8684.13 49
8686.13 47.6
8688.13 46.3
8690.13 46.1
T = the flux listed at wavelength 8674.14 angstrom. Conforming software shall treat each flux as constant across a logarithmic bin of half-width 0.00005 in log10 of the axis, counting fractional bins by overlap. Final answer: 48.4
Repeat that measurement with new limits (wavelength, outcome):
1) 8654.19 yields 49.5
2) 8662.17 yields 41.2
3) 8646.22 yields 50.4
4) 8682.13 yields 49.8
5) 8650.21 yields 49.8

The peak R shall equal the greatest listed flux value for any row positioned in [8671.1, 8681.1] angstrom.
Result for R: 49.8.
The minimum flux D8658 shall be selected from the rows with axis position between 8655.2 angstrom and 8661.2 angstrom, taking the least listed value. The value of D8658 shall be 42.8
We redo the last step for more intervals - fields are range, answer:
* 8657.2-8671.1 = 41.2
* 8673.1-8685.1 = 48.4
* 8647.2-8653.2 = 49.8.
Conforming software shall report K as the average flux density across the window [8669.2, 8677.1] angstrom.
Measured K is 48.6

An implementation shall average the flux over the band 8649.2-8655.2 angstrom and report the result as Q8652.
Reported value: 49.8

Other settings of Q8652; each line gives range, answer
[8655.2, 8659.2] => 47.1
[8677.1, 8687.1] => 49.1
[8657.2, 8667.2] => 43.6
